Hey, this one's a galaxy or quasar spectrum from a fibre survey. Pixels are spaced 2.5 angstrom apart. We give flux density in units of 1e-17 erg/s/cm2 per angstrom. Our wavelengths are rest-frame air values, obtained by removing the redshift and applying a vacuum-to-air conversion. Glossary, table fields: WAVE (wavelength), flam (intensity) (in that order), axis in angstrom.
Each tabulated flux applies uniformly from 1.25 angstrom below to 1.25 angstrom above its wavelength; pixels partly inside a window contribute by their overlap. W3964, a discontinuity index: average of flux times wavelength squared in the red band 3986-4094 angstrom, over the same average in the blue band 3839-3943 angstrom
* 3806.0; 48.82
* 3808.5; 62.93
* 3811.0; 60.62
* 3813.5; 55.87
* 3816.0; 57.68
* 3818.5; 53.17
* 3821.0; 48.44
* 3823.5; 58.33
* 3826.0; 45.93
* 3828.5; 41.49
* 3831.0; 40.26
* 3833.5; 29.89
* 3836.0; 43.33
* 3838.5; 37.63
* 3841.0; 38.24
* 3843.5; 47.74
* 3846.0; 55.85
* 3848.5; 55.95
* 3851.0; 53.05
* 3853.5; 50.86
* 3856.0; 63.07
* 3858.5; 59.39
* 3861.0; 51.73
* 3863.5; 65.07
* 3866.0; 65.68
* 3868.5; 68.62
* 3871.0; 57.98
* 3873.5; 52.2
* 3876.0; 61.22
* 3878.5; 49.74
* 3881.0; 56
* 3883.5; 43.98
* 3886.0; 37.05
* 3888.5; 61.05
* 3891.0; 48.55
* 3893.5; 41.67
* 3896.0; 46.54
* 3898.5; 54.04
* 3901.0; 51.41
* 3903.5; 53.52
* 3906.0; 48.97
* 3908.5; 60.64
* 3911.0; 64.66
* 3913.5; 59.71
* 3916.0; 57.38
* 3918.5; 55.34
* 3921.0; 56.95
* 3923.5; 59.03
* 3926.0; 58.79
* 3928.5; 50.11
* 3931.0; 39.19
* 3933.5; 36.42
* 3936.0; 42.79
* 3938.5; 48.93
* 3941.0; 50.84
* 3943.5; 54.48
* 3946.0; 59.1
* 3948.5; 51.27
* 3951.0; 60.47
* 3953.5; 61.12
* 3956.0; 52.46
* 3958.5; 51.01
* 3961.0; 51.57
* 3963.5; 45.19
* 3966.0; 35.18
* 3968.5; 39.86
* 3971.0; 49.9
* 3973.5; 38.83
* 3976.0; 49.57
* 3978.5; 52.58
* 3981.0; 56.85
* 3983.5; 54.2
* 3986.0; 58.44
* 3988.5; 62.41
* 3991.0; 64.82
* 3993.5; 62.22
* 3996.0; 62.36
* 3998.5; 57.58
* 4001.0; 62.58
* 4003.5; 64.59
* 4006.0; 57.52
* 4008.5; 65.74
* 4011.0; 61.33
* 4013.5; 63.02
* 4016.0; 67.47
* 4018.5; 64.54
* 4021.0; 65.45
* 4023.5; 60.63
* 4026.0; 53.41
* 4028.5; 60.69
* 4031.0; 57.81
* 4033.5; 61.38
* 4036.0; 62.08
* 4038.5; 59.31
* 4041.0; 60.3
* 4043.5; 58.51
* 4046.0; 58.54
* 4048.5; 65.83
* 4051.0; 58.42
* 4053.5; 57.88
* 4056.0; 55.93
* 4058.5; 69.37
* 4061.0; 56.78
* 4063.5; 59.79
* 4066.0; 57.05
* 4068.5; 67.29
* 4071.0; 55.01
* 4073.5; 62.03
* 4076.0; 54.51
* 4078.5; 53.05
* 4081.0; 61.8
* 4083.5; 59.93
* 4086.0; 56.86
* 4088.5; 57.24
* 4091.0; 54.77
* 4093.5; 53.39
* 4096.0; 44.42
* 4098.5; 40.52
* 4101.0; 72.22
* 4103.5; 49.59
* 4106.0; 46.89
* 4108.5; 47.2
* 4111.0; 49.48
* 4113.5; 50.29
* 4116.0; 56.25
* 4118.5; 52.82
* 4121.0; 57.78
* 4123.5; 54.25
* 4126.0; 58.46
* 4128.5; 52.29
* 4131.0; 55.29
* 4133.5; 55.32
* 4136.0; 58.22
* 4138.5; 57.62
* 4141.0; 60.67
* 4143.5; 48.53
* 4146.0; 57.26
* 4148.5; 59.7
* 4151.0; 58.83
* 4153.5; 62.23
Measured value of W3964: 1.22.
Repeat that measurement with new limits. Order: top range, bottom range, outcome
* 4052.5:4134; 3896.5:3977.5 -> 1.17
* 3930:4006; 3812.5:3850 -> 1.20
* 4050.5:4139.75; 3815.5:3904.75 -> 1.22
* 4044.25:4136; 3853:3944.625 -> 1.15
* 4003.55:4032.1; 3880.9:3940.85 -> 1.27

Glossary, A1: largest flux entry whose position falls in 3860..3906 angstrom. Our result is 68.62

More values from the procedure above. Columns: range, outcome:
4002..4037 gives 67.47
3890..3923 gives 64.66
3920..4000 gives 64.82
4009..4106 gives 72.22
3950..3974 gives 61.12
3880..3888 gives 56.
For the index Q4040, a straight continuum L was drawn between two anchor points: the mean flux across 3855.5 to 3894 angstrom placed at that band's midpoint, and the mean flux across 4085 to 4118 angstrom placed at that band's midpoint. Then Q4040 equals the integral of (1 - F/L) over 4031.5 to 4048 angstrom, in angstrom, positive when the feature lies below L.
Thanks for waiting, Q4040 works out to -2.2 angstrom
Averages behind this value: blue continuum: 55.3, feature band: 60.2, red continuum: 52.2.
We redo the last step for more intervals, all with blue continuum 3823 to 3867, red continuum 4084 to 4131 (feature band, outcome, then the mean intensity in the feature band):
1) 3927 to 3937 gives 1.7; 42.5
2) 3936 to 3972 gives 0.5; 50.5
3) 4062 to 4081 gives -2.1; 58.6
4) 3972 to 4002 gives -2.9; 56.8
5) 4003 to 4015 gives -2.4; 62.4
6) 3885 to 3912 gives -0.5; 51.7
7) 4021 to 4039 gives -2.6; 59.8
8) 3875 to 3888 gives 0.1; 50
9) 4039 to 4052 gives -1.9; 60.3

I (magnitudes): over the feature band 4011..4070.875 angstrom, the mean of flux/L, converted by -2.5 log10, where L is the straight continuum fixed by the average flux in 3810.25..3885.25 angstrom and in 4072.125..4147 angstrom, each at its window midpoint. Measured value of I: -0.13 mag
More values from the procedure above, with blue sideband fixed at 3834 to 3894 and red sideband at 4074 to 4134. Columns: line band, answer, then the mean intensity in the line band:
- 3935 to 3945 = 0.07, 49.7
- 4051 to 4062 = -0.12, 59.9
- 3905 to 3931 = -0.07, 56.4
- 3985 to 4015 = -0.16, 62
